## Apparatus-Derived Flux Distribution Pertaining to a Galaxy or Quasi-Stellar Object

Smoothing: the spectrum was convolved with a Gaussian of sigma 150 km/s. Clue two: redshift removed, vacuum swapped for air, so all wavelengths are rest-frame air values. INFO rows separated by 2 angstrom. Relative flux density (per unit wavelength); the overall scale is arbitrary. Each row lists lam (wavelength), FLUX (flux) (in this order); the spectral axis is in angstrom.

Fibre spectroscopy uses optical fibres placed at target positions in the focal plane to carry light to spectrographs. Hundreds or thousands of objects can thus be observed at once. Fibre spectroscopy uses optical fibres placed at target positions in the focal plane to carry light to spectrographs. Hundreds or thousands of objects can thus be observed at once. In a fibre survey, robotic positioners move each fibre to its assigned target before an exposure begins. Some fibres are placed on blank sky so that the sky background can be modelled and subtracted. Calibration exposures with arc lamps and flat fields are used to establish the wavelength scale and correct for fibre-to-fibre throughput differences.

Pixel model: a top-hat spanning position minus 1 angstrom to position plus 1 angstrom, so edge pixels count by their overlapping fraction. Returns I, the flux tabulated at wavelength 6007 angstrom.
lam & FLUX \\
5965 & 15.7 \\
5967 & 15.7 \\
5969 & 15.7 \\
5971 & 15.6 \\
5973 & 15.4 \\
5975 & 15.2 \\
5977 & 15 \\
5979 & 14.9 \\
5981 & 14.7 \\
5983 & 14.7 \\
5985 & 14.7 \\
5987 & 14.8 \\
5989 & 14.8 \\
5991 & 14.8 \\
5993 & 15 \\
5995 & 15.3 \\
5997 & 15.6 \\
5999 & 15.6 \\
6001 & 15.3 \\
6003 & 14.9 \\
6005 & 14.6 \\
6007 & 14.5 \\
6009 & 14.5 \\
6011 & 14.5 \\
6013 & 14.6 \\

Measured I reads 14.5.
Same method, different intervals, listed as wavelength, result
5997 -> 15.6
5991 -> 14.8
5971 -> 15.6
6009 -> 14.5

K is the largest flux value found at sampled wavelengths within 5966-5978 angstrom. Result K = 15.7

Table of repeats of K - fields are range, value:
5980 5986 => 14.7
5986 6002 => 15.6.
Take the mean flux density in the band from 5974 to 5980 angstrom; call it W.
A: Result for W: 15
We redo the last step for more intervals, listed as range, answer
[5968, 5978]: 15.4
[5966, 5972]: 15.7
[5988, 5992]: 14.8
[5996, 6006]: 15.2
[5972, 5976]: 15.3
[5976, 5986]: 14.8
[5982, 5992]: 14.8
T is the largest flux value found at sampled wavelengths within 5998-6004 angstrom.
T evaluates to 15.6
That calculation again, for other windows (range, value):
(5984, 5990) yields 14.8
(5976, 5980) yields 15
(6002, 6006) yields 14.9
